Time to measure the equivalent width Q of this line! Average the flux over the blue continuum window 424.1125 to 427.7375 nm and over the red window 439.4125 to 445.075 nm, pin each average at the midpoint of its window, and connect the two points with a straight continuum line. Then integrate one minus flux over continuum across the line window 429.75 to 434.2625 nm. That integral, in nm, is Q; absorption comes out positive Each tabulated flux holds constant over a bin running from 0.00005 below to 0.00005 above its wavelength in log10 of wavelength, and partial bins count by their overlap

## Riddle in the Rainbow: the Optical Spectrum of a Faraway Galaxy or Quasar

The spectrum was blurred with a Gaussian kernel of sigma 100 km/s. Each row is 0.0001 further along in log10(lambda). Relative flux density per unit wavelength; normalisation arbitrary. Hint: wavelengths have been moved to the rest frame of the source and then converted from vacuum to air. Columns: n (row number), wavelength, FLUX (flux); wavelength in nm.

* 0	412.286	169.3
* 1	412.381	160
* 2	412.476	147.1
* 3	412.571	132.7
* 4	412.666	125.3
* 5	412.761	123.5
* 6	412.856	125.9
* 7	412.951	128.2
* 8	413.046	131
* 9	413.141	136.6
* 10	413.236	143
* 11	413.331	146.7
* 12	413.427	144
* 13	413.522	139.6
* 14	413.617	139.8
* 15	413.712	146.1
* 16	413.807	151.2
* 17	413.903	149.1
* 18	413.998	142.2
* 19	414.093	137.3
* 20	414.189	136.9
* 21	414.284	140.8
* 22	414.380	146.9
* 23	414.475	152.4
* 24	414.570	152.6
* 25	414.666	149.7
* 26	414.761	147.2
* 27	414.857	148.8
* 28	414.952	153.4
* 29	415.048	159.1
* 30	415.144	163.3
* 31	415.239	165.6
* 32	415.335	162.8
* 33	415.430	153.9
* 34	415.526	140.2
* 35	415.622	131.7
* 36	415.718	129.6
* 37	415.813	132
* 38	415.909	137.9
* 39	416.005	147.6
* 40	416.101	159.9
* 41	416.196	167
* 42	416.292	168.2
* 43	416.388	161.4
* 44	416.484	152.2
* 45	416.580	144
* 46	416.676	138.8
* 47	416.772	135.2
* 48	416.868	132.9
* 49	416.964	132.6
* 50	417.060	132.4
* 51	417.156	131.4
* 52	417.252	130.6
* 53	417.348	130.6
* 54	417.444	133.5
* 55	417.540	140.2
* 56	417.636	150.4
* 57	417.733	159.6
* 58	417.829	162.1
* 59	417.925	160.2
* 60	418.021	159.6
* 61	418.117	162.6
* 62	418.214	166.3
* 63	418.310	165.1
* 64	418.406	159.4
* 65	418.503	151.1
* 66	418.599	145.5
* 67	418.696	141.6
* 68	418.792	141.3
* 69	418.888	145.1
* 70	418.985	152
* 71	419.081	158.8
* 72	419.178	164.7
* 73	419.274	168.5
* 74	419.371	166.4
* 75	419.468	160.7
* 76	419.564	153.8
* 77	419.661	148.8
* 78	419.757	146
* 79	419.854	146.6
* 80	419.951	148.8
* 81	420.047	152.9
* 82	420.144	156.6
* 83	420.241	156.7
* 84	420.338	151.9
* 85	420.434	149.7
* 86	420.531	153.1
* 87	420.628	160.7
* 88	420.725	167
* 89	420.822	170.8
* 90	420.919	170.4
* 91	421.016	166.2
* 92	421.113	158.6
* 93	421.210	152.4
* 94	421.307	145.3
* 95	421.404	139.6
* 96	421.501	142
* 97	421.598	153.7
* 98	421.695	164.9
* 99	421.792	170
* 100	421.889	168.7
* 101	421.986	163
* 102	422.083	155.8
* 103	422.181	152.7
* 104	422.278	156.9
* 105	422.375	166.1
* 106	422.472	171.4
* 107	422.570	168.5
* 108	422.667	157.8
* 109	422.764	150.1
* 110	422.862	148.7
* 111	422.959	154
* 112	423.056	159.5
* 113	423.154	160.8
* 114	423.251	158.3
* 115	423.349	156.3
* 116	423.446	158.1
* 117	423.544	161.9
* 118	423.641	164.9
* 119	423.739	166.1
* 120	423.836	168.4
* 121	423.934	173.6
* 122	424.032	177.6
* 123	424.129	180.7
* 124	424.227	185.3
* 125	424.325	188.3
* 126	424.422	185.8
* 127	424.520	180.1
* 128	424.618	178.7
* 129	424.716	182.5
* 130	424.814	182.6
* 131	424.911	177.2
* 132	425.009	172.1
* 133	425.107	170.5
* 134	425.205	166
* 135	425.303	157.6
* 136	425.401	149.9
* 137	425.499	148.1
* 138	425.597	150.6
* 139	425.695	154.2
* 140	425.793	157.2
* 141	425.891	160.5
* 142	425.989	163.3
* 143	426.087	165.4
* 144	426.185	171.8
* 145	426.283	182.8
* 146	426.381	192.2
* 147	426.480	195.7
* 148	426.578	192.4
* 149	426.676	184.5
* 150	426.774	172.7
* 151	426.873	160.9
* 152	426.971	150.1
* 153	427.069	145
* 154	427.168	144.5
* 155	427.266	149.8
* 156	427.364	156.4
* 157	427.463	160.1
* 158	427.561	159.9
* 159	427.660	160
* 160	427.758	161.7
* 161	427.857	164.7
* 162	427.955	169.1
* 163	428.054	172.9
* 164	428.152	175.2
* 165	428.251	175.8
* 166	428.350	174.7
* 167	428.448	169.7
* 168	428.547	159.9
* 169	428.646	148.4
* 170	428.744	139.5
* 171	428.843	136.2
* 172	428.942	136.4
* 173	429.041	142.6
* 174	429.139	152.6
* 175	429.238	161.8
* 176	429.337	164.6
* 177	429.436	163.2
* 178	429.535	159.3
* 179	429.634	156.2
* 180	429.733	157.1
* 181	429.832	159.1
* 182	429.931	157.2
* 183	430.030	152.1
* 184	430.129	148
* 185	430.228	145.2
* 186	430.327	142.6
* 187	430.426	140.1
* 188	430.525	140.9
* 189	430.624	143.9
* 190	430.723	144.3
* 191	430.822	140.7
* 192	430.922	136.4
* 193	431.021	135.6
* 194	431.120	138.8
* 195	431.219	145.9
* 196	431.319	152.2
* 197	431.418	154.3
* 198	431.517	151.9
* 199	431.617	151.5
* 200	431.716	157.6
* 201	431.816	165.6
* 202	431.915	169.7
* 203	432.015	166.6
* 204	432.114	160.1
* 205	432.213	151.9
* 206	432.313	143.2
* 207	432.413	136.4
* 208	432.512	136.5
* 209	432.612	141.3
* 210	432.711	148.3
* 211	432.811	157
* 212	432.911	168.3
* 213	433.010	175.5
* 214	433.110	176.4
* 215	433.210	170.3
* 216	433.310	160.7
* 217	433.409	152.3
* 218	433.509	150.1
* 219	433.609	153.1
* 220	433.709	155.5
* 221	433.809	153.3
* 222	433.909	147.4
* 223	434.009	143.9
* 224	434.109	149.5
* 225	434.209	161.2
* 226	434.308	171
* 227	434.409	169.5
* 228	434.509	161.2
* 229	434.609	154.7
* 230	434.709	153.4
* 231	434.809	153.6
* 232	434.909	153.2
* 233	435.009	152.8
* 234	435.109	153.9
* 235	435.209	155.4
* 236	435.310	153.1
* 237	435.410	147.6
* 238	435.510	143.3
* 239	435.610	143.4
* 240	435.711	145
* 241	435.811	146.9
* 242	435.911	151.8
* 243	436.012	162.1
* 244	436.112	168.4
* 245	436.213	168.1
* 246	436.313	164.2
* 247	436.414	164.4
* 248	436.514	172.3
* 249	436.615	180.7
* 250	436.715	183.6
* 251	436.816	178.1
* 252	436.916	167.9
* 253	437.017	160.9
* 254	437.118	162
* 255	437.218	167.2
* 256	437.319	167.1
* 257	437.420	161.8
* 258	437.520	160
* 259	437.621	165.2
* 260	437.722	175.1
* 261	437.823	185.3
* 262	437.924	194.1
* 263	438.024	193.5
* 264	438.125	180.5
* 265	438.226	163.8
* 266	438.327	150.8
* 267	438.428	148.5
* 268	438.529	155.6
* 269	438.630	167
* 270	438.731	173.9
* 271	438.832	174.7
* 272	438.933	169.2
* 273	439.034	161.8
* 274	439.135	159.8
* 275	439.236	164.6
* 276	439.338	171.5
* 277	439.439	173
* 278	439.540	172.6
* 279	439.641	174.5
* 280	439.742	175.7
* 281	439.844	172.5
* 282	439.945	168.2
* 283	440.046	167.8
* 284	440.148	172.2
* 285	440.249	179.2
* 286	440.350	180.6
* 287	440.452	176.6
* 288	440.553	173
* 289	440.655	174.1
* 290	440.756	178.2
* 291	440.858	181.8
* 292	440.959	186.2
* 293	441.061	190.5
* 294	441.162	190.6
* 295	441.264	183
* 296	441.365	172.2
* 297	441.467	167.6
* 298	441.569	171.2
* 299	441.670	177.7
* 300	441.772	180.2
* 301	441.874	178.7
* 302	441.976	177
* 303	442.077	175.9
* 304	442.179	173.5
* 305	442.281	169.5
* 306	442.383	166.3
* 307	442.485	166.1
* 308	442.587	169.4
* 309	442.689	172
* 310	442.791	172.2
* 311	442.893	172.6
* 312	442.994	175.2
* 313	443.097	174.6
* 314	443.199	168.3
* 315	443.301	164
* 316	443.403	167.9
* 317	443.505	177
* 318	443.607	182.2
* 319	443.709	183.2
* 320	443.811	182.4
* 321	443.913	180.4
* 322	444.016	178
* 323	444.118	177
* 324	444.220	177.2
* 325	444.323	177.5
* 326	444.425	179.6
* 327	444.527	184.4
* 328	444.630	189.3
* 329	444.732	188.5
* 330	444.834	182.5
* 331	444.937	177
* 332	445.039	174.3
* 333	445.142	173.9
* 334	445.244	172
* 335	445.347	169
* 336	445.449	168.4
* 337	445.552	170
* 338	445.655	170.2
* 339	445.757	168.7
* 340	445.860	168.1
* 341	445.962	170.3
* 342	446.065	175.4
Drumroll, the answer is 0.51 nm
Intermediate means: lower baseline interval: 168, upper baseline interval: 176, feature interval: 152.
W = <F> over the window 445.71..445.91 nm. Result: 168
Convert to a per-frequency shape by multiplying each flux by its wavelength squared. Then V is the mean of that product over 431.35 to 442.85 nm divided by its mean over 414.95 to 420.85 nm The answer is 1.20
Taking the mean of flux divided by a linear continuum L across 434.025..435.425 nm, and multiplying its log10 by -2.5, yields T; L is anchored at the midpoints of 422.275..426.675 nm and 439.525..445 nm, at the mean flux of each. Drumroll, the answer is 0.11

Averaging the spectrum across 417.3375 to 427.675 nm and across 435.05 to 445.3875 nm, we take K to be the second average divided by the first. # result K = 1.06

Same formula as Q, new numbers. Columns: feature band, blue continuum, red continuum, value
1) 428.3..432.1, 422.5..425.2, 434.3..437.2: 0.29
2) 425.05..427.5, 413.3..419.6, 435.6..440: -0.10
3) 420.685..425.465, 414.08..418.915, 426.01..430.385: -0.29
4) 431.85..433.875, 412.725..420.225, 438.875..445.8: 0.11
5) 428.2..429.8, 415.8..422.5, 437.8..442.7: 0.06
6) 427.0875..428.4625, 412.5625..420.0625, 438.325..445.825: -0.04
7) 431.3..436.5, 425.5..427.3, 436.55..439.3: 0.38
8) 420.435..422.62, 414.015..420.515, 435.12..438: -0.10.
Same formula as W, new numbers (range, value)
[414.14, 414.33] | 139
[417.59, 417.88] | 157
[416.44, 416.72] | 145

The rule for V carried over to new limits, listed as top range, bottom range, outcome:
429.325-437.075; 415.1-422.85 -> 1.09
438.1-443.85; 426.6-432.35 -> 1.18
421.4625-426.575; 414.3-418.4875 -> 1.16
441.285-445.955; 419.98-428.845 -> 1.17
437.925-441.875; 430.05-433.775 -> 1.19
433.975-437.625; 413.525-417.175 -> 1.20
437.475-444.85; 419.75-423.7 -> 1.21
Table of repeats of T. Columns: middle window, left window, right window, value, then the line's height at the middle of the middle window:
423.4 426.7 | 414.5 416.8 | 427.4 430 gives -0.10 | 157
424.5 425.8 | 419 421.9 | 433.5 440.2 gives -0.05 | 159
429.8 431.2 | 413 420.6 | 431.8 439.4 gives 0.10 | 158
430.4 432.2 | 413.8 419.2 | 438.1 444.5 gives 0.09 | 163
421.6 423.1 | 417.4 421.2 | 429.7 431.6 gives -0.05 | 153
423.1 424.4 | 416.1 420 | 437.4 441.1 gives -0.09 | 156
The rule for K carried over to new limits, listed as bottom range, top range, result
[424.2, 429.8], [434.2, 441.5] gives 1.02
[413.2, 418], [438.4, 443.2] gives 1.18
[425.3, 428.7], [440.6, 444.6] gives 1.07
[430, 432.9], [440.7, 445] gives 1.19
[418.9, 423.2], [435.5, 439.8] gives 1.06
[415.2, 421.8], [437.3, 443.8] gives 1.14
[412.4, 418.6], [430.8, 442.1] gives 1.12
